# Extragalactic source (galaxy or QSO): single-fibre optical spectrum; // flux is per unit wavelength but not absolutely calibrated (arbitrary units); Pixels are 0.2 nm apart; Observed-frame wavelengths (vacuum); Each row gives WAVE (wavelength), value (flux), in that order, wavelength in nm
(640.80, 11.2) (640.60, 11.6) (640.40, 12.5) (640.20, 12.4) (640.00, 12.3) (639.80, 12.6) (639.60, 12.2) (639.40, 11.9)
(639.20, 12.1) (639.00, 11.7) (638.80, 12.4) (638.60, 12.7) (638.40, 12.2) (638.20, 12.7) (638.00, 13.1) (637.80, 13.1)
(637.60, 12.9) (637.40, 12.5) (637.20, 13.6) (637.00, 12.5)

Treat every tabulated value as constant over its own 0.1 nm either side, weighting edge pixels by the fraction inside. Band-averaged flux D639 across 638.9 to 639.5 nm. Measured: 11.9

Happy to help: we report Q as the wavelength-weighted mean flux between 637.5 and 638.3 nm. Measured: 13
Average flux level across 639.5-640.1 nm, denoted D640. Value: 12.4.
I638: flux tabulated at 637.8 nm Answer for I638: 13.1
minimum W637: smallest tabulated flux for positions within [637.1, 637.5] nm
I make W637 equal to 12.5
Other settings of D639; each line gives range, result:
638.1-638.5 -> 12.4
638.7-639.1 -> 12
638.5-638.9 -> 12.6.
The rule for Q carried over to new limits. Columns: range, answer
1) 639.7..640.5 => 12.4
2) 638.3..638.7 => 12.5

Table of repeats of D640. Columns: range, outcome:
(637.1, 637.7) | 13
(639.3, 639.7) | 12.1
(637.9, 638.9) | 12.6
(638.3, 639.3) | 12.2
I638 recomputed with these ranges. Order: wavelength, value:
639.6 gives 12.2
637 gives 12.5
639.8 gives 12.6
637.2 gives 13.6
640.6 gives 11.6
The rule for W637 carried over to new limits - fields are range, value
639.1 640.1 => 11.9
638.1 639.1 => 11.7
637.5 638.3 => 12.7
